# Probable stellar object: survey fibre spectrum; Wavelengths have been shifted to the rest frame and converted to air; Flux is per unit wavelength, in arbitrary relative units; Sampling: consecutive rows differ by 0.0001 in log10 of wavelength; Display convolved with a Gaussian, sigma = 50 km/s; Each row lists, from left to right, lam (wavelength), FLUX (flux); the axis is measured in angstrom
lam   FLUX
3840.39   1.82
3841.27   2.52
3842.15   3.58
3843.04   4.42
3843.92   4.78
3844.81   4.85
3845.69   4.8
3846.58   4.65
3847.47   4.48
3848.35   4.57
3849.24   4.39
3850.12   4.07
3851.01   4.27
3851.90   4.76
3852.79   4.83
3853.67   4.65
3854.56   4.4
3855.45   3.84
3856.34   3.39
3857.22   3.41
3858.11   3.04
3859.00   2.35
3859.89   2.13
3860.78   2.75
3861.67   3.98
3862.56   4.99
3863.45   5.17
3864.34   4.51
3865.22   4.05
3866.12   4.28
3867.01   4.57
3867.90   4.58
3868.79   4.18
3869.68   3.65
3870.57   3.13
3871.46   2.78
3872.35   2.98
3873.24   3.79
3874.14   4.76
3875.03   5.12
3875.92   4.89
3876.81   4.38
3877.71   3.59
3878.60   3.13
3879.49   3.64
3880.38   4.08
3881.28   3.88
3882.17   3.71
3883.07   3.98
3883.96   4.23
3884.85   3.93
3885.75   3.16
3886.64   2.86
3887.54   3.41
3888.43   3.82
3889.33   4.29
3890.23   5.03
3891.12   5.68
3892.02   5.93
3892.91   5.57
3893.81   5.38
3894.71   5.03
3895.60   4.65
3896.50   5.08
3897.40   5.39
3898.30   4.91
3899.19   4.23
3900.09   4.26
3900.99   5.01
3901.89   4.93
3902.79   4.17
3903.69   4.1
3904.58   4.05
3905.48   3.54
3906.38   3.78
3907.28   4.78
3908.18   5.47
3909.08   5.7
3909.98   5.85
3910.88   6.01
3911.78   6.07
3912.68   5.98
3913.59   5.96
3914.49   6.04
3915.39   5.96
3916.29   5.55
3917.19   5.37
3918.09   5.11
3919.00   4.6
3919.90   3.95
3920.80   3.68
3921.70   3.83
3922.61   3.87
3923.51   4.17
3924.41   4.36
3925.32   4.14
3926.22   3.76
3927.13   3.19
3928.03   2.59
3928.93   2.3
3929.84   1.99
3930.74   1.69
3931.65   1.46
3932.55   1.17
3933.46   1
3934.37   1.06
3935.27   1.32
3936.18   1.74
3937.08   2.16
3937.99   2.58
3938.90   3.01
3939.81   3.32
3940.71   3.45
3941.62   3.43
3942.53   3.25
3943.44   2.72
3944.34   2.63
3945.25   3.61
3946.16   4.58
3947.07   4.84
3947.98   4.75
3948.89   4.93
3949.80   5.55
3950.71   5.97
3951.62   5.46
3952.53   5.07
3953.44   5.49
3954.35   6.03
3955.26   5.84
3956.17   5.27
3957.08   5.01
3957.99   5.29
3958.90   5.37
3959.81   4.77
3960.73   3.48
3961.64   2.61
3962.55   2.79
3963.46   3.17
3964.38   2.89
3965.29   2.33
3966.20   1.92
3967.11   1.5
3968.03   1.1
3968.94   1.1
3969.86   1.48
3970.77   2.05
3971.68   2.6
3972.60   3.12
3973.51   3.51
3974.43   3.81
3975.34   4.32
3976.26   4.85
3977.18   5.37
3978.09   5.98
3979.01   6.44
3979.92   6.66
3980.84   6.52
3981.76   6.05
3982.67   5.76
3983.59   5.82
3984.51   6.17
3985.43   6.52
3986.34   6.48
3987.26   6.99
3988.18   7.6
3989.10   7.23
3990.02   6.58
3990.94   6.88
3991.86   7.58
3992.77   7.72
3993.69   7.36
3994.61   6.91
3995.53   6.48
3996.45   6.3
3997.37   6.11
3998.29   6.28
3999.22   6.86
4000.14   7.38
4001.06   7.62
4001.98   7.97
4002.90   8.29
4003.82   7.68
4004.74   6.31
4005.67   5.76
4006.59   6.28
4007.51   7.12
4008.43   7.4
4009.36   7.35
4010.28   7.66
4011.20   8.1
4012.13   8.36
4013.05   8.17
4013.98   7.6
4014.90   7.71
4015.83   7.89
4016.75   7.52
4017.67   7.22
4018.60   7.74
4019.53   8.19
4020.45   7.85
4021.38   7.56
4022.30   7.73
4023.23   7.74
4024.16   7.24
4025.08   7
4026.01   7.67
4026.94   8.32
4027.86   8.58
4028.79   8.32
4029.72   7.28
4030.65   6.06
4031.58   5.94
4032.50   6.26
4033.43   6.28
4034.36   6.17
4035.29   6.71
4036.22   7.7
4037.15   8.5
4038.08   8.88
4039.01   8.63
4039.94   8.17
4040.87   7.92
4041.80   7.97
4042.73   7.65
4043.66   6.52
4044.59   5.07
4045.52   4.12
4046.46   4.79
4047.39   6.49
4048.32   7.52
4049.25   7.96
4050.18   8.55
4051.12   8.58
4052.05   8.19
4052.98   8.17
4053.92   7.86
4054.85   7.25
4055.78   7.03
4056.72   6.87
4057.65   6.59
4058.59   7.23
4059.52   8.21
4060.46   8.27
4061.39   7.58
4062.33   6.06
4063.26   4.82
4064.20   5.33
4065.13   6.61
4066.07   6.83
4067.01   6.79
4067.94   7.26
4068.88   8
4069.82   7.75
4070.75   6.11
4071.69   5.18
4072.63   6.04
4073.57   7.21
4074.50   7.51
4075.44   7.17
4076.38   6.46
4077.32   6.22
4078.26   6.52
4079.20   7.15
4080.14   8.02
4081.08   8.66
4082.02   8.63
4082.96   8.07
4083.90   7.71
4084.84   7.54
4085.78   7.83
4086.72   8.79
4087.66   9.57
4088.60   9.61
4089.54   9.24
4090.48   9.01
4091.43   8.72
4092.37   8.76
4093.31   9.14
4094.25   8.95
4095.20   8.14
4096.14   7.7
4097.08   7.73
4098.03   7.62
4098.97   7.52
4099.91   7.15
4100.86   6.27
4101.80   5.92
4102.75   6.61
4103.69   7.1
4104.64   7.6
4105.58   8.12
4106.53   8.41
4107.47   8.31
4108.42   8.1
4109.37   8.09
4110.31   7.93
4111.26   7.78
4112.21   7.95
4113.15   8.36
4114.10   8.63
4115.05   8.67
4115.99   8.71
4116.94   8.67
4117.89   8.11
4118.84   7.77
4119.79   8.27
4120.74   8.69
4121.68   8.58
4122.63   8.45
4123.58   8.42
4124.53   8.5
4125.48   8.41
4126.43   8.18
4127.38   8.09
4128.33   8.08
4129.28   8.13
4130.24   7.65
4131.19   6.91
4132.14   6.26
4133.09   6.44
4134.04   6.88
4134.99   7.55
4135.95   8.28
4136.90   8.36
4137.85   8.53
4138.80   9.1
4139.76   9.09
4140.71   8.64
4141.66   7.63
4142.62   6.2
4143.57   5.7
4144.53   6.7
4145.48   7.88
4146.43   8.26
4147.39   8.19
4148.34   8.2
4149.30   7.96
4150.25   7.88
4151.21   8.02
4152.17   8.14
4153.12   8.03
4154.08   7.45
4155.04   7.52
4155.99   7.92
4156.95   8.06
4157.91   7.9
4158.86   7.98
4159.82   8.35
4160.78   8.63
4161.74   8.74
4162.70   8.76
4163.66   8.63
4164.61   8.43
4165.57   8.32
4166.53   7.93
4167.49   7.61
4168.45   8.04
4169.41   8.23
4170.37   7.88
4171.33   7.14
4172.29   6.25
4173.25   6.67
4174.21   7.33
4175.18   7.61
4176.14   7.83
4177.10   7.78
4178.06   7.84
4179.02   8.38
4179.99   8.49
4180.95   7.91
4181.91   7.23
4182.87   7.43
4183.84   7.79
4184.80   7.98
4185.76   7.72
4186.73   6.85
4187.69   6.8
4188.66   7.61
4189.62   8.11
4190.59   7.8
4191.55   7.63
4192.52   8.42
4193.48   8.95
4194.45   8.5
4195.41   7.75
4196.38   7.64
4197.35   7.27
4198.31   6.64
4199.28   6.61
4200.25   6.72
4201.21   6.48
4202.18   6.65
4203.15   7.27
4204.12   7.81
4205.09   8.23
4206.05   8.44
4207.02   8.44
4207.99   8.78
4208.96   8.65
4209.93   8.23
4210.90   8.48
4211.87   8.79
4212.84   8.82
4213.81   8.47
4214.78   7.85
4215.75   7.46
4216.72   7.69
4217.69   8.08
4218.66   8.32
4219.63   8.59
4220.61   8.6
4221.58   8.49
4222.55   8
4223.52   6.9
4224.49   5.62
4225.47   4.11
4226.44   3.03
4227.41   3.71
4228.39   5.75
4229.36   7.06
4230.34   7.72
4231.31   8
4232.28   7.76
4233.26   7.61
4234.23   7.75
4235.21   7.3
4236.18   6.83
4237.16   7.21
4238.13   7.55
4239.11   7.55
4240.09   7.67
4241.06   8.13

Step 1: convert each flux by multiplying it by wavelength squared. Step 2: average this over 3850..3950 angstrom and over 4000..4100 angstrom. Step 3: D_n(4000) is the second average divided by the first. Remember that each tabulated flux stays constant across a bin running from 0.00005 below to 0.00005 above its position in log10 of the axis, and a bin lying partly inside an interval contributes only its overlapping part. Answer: 2.00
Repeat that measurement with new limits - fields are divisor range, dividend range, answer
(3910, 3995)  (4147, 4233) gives 1.98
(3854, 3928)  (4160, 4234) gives 2.04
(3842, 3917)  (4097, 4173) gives 2.03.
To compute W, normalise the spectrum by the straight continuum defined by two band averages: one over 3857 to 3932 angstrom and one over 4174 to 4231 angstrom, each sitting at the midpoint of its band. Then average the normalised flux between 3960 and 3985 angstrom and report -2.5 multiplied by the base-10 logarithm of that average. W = 0.31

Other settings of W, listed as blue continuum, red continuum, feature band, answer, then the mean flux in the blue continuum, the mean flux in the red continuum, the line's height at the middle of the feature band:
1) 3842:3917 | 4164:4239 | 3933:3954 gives 0.38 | 4.41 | 7.56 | 5.04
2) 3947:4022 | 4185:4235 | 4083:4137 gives -0.19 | 5.79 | 7.5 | 6.74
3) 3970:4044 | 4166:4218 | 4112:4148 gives -0.07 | 6.84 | 7.76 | 7.45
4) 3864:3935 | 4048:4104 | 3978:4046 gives -0.14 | 4.18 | 7.52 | 6.31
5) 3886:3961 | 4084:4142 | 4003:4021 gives -0.23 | 4.25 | 8.09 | 6.04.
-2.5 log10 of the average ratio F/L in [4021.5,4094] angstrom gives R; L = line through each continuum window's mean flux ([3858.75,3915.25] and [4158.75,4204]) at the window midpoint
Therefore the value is -0.17 mag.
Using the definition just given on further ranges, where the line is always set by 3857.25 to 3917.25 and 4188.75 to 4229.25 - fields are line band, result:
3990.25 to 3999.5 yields -0.25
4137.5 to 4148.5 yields -0.14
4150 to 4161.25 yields -0.14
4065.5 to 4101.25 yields -0.22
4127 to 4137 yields -0.11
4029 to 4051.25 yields -0.20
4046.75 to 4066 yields -0.20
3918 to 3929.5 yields 0.26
